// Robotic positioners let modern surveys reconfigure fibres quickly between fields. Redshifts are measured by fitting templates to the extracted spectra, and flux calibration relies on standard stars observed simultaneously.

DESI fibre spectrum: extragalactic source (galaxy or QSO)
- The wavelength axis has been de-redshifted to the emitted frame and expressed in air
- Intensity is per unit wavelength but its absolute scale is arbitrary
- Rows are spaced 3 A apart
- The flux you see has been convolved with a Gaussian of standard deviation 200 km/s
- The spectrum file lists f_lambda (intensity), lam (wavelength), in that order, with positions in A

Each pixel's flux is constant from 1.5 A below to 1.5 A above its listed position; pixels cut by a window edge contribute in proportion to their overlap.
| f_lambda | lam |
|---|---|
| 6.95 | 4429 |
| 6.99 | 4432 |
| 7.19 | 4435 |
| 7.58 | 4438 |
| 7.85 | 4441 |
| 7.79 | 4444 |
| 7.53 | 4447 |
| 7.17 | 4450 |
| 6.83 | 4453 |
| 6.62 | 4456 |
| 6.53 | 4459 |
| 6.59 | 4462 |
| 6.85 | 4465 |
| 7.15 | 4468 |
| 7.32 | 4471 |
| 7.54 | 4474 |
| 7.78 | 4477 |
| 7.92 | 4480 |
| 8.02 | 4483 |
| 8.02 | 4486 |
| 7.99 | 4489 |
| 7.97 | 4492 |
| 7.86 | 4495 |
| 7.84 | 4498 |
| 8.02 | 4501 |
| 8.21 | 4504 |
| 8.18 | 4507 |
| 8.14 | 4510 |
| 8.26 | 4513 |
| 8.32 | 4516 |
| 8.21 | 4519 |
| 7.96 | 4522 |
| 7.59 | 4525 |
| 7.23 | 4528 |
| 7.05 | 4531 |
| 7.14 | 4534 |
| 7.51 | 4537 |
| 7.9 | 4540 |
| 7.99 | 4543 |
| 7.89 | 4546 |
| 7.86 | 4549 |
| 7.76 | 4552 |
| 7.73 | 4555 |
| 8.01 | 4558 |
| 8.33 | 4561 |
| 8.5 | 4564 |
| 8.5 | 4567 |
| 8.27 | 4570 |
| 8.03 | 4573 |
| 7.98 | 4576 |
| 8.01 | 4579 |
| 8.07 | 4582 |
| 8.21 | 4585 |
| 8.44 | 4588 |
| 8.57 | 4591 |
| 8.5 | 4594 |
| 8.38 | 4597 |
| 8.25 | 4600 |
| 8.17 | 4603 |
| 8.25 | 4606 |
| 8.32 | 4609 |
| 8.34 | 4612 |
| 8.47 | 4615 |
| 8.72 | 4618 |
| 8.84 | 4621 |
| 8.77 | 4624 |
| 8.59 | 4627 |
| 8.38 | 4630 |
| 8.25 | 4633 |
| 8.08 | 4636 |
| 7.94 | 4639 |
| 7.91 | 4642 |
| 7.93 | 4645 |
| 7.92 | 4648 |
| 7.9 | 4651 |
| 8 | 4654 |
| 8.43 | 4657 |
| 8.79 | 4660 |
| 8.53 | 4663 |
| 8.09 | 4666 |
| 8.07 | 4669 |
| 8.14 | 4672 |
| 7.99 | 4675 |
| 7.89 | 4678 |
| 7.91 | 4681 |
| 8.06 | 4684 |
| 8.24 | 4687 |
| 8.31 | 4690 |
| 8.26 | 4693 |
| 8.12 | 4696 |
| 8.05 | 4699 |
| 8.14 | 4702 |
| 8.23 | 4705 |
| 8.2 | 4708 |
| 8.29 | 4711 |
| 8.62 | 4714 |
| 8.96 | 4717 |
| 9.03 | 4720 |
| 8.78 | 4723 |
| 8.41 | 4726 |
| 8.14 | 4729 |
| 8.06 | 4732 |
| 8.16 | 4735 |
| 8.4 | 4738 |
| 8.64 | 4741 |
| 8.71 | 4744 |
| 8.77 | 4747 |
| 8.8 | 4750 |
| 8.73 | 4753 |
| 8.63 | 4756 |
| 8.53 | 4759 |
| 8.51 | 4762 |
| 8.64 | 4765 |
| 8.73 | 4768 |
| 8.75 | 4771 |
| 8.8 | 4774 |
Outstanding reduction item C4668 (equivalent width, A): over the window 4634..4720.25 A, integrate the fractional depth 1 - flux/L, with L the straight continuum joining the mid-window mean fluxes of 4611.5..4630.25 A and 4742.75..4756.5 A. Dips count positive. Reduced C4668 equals 4.7 A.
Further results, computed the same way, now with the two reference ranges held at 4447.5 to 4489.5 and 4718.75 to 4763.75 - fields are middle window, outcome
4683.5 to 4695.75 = 0.1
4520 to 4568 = -1.0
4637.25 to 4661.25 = 0.1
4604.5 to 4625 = -1.4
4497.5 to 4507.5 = -0.8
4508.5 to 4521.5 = -1.2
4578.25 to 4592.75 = -0.8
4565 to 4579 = -0.7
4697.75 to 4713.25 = 0.3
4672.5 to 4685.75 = 0.5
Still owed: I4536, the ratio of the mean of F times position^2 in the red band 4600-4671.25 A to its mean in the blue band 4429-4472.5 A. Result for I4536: 1.3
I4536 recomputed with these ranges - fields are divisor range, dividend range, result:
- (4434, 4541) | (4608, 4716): 1.17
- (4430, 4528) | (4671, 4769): 1.22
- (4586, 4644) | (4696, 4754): 1.06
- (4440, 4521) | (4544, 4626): 1.13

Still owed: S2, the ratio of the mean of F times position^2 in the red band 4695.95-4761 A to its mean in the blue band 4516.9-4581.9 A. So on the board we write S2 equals 1.16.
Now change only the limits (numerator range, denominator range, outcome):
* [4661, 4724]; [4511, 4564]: 1.13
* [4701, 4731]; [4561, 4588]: 1.10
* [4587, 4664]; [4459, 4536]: 1.14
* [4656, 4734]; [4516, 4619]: 1.09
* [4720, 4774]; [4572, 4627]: 1.09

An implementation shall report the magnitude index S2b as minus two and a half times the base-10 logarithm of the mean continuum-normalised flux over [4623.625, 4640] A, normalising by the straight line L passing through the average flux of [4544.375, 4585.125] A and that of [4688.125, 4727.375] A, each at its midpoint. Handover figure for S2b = -0.01 mag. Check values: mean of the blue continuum 8.08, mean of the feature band 8.32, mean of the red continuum 8.41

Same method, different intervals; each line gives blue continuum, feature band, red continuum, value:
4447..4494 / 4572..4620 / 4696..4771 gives -0.053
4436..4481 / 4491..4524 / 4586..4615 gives -0.061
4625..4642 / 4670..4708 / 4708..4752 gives 0.039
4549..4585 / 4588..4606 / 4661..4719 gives -0.031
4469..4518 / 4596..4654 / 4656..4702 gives -0.021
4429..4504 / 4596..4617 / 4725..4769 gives -0.044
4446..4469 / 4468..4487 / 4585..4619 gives -0.090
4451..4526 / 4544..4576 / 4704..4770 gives -0.022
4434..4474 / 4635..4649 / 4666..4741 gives 0.006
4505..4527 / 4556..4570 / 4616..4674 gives -0.021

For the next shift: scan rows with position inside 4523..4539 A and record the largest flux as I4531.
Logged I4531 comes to 7.59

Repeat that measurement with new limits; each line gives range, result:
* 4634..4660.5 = 8.79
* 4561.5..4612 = 8.57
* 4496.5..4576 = 8.5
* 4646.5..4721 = 9.03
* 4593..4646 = 8.84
